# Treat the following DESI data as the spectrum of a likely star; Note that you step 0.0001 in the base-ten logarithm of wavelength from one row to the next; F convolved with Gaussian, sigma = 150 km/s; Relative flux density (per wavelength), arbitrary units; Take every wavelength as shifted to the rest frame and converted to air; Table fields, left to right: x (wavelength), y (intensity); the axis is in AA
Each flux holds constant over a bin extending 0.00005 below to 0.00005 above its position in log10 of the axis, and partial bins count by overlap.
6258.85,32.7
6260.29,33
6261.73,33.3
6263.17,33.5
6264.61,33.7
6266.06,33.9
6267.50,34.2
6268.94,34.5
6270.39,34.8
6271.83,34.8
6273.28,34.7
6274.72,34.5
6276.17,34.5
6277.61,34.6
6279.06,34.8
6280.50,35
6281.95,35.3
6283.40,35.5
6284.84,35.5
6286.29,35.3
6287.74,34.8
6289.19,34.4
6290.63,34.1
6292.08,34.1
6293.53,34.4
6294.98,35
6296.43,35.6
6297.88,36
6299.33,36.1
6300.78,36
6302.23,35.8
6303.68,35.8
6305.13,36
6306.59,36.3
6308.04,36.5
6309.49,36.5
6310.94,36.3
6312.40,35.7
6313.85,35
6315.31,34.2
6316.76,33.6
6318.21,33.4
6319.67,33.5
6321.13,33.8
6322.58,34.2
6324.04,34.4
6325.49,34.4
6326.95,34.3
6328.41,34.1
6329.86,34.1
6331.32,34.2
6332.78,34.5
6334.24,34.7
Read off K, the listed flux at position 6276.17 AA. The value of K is 34.5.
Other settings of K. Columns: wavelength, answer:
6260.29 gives 33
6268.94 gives 34.5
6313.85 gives 35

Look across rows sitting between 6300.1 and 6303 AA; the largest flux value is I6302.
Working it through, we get 36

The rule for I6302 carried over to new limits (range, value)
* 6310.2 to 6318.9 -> 36.3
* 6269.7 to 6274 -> 34.8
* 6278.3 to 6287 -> 35.5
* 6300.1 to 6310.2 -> 36.5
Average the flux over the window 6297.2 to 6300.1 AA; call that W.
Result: 36.1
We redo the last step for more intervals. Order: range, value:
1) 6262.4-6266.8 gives 33.7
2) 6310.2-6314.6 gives 35.6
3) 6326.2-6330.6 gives 34.2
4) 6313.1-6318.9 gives 34.1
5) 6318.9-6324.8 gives 34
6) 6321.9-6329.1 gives 34.3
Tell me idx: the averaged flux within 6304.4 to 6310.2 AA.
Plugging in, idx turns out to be 36.3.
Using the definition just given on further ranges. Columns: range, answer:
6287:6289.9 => 34.6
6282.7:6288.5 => 35.3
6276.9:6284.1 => 35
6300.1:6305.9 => 35.9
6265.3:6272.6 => 34.4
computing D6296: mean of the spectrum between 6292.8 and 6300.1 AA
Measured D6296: 35.4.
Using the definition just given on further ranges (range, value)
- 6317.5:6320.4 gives 33.4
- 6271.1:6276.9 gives 34.6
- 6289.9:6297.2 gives 34.7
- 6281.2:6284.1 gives 35.3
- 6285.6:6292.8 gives 34.5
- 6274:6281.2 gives 34.7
